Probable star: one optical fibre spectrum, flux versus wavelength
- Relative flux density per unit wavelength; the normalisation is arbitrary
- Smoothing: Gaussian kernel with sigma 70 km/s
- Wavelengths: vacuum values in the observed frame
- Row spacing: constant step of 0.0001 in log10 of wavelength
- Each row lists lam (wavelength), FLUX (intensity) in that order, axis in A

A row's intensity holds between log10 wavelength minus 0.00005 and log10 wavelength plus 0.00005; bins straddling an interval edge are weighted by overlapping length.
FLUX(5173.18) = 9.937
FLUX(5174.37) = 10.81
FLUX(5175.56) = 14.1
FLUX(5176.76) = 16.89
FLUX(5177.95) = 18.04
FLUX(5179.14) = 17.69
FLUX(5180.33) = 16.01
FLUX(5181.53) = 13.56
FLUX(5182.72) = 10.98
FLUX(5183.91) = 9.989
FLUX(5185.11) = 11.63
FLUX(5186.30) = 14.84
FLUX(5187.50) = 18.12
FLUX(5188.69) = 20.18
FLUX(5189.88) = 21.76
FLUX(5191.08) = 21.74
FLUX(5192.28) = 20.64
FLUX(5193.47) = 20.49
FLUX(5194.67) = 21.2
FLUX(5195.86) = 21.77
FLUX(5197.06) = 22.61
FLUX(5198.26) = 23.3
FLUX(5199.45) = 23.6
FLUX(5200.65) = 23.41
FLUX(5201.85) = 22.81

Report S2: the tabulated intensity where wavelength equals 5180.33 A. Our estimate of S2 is 16.01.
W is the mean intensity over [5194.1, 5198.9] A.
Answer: 22.3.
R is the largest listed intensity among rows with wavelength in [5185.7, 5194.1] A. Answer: 21.76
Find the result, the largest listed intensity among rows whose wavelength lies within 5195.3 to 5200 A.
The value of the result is 23.6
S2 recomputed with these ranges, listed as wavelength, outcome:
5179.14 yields 17.69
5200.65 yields 23.41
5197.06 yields 22.61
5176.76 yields 16.89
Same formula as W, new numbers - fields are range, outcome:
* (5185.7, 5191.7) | 19.3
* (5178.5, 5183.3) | 14.6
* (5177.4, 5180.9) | 17.3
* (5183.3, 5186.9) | 12.1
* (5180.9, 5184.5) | 11.5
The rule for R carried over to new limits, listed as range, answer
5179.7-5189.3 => 20.18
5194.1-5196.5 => 21.77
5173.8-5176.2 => 14.1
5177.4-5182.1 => 18.04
